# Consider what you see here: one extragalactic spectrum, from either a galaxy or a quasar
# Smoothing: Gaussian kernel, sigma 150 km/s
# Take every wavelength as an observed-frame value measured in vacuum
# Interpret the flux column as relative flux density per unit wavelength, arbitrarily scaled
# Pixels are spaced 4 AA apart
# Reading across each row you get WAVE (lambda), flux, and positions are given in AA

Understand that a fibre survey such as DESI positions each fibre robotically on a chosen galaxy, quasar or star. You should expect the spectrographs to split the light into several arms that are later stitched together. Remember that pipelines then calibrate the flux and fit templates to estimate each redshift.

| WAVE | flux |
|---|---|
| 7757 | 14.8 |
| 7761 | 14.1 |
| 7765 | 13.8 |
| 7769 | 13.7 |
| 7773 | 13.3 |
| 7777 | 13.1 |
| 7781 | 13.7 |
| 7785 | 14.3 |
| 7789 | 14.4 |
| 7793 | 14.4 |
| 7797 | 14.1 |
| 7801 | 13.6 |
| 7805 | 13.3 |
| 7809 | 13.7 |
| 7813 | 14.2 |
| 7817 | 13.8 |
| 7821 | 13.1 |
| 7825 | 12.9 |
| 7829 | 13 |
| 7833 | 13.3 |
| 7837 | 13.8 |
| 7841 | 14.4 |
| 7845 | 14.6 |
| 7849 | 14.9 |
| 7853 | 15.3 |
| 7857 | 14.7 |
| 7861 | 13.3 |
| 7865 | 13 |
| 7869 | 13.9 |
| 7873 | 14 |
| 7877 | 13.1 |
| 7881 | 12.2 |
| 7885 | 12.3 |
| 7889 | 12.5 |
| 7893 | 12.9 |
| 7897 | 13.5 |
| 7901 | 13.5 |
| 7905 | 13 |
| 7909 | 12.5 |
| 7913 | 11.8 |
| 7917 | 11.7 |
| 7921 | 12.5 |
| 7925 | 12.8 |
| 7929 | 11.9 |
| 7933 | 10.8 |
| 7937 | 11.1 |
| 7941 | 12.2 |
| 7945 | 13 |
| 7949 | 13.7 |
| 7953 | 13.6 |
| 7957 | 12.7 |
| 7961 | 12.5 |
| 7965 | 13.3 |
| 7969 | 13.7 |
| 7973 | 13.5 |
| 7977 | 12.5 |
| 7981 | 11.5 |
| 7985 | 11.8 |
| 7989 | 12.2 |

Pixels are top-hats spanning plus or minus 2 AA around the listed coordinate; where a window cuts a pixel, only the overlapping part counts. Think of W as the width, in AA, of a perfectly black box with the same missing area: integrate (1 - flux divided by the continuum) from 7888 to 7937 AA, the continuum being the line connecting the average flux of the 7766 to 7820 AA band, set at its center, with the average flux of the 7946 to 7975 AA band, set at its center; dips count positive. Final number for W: 3.78 AA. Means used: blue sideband 13.8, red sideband 13.3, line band 12.4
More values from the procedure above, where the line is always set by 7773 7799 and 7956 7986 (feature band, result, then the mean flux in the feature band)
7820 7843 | 0.4 AA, 13.4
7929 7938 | 1.3 AA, 11.1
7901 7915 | 0.6 AA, 12.6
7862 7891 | 0.7 AA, 13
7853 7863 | -0.6 AA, 14.3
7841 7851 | -0.8 AA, 14.7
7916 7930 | 0.8 AA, 12.3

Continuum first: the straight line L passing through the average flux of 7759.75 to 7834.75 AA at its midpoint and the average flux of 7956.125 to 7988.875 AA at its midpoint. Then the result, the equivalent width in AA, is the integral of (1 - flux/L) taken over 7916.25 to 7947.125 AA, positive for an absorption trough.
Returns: 2.1 AA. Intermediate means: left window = 13.7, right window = 12.7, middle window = 12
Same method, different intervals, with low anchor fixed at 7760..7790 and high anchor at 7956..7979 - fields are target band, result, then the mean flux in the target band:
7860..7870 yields 0.05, 13.4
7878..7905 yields 0.99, 12.8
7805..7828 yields 0.20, 13.5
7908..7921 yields 1.19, 12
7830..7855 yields -1.50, 14.3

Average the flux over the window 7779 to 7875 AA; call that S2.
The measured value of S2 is 13.9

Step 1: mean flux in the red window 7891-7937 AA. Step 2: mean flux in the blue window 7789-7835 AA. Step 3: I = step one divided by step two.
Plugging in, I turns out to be 0.9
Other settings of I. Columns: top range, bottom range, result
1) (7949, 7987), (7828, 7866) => 0.91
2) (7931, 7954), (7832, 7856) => 0.86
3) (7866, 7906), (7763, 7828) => 0.96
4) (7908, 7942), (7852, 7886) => 0.88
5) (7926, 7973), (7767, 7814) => 0.91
